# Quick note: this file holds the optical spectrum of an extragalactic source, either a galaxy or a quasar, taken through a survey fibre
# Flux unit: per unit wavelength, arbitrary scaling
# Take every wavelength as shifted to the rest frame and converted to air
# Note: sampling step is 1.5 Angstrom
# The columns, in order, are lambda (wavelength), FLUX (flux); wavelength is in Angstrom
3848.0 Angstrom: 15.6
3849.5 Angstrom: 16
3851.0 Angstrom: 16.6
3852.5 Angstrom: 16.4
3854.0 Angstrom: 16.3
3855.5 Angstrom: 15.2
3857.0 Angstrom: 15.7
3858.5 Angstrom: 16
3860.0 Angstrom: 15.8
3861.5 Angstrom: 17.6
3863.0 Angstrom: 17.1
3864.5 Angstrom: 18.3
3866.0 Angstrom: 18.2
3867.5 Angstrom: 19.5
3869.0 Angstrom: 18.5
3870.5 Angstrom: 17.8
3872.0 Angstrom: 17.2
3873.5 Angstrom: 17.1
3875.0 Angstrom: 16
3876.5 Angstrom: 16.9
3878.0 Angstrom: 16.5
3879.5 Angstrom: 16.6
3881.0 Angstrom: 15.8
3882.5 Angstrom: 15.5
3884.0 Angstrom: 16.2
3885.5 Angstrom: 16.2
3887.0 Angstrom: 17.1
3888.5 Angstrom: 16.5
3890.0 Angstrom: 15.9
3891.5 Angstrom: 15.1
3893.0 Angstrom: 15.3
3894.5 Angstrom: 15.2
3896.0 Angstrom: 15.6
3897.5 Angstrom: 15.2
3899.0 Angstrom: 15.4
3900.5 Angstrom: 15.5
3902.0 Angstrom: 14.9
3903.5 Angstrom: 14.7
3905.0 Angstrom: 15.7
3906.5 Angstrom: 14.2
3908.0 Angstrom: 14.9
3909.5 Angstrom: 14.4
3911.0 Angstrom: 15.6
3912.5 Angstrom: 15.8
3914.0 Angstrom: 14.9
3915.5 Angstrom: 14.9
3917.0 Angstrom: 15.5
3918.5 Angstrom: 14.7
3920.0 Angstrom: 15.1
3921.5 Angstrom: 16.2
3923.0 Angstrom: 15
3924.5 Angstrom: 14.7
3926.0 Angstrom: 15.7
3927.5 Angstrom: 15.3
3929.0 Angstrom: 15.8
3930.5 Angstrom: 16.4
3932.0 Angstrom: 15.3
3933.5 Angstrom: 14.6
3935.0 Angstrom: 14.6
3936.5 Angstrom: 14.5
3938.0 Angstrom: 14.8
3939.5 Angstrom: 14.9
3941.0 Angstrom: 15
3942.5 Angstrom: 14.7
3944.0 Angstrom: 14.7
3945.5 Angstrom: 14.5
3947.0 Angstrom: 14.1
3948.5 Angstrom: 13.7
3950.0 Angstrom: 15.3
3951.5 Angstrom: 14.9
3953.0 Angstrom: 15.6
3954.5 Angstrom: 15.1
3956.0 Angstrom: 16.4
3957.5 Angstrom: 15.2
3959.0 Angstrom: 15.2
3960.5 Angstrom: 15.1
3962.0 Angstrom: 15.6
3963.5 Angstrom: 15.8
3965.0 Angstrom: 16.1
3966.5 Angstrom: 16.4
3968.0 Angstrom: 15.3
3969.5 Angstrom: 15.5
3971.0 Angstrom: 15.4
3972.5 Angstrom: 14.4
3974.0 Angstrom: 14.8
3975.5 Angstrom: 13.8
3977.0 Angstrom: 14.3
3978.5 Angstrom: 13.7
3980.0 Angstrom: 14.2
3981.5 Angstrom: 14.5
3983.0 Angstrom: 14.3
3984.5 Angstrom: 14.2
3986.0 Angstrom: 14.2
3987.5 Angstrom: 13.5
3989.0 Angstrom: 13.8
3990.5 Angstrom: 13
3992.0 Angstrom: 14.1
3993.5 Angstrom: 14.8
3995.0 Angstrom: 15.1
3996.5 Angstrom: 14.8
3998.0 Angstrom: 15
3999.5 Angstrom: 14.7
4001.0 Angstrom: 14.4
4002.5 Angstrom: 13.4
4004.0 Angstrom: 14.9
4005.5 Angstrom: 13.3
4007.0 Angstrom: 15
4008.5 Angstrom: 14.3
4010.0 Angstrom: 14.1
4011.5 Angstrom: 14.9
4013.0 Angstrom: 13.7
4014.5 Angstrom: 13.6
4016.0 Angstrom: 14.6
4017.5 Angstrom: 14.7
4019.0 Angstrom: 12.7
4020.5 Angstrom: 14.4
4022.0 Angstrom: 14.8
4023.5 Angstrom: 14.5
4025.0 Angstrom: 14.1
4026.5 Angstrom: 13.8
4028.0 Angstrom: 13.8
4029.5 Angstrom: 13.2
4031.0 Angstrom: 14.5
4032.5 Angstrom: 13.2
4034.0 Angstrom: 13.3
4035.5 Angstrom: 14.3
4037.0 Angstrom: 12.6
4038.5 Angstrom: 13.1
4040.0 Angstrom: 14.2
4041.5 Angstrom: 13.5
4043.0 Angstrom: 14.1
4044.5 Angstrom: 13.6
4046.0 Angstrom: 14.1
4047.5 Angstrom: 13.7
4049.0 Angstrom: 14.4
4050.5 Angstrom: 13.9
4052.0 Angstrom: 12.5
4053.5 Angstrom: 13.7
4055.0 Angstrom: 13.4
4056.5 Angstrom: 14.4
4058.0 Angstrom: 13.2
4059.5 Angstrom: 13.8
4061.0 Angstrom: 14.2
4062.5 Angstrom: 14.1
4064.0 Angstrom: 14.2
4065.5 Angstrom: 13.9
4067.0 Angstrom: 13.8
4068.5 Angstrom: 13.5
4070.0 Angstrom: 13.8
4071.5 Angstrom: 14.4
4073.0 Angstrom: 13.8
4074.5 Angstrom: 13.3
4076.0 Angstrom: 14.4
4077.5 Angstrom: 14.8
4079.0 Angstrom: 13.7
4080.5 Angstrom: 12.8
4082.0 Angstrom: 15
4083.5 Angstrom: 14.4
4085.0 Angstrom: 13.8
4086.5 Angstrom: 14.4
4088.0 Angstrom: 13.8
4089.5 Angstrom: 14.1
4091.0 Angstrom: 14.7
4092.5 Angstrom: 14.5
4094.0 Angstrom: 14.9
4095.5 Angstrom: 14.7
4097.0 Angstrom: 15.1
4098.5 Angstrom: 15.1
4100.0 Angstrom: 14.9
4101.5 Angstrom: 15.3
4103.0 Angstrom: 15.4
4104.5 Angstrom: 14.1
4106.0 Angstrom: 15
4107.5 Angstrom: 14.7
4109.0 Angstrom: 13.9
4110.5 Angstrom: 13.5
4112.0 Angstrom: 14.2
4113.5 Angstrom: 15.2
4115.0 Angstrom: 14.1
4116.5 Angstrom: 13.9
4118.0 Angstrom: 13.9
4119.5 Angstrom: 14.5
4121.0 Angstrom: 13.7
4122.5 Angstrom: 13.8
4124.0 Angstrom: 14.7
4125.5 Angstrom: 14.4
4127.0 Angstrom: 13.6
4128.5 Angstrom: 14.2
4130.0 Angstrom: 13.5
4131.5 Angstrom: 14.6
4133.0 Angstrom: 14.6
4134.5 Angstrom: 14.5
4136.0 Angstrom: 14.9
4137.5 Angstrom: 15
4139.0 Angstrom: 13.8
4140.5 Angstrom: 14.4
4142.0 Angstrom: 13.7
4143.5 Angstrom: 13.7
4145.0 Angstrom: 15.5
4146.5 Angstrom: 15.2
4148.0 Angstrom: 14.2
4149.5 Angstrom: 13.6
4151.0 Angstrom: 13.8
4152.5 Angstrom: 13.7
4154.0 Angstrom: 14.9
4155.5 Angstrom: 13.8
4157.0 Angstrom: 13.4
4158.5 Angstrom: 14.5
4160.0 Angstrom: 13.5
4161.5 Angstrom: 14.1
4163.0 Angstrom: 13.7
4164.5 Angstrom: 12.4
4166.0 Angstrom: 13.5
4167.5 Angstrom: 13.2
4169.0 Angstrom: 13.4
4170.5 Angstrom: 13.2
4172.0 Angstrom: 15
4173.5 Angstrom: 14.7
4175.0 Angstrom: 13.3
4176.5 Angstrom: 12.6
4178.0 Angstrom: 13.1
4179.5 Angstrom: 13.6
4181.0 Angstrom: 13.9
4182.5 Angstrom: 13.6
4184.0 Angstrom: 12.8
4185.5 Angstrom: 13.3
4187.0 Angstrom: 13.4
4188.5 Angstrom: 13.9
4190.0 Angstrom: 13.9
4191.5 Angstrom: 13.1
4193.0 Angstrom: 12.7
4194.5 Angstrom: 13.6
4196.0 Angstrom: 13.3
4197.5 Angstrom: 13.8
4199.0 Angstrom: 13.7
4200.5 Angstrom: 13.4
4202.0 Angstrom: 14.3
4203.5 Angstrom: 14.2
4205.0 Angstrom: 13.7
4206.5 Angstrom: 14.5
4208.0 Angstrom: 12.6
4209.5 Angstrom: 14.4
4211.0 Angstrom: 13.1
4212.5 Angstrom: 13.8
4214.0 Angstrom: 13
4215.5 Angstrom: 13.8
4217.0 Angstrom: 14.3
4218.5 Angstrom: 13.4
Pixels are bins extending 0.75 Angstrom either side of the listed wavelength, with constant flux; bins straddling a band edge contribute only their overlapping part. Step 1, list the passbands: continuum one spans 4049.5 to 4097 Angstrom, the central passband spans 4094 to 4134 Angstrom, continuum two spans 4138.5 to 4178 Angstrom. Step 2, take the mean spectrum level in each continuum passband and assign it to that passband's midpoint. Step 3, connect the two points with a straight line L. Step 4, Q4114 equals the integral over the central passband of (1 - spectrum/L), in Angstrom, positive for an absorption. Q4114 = -1.4 Angstrom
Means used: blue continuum 14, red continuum 13.9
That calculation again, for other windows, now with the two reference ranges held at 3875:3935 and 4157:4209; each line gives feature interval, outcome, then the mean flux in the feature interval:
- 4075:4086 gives 0.13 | 14.1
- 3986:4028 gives 1.65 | 14.2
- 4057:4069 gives 0.46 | 13.9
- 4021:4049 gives 1.50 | 13.8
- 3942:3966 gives 0.03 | 15.1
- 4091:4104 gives -0.72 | 15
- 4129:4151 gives -0.76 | 14.3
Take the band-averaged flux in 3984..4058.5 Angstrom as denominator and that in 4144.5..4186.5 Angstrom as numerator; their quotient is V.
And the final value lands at 1.0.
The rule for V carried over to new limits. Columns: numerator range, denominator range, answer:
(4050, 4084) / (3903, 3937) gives 0.91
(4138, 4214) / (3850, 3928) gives 0.86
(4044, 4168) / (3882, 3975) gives 0.93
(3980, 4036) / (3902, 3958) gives 0.94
